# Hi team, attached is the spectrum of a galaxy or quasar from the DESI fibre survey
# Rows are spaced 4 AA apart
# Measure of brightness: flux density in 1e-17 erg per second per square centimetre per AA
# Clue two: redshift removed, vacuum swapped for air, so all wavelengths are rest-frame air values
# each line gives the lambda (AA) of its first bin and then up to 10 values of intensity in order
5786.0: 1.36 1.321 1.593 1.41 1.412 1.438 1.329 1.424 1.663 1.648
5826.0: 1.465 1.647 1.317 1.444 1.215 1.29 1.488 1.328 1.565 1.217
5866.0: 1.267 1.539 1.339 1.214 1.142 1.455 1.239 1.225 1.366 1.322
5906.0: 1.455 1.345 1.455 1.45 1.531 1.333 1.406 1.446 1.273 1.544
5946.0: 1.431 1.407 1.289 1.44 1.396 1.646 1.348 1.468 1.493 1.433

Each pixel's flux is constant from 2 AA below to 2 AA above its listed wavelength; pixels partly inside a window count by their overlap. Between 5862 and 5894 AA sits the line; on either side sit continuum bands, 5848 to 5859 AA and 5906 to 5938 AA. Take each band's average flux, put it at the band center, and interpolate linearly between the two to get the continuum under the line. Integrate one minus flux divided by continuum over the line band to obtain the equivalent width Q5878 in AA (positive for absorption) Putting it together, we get 3.0 AA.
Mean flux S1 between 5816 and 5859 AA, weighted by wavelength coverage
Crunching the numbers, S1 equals 1.46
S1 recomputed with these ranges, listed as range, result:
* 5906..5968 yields 1.43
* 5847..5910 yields 1.34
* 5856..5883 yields 1.33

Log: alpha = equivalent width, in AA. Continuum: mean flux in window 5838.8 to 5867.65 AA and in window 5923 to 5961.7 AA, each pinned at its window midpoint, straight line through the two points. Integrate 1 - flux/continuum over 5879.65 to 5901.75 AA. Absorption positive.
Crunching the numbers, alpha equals 1.3 AA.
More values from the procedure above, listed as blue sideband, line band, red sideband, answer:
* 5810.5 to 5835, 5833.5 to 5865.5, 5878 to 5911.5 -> 2.0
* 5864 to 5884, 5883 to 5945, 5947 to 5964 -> -2.0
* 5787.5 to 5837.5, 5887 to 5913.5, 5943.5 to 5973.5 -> 2.0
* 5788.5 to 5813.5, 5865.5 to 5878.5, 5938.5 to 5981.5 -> 0.6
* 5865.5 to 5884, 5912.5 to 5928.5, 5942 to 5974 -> -0.8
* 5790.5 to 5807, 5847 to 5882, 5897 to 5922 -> 1.8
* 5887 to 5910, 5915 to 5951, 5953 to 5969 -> -0.8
